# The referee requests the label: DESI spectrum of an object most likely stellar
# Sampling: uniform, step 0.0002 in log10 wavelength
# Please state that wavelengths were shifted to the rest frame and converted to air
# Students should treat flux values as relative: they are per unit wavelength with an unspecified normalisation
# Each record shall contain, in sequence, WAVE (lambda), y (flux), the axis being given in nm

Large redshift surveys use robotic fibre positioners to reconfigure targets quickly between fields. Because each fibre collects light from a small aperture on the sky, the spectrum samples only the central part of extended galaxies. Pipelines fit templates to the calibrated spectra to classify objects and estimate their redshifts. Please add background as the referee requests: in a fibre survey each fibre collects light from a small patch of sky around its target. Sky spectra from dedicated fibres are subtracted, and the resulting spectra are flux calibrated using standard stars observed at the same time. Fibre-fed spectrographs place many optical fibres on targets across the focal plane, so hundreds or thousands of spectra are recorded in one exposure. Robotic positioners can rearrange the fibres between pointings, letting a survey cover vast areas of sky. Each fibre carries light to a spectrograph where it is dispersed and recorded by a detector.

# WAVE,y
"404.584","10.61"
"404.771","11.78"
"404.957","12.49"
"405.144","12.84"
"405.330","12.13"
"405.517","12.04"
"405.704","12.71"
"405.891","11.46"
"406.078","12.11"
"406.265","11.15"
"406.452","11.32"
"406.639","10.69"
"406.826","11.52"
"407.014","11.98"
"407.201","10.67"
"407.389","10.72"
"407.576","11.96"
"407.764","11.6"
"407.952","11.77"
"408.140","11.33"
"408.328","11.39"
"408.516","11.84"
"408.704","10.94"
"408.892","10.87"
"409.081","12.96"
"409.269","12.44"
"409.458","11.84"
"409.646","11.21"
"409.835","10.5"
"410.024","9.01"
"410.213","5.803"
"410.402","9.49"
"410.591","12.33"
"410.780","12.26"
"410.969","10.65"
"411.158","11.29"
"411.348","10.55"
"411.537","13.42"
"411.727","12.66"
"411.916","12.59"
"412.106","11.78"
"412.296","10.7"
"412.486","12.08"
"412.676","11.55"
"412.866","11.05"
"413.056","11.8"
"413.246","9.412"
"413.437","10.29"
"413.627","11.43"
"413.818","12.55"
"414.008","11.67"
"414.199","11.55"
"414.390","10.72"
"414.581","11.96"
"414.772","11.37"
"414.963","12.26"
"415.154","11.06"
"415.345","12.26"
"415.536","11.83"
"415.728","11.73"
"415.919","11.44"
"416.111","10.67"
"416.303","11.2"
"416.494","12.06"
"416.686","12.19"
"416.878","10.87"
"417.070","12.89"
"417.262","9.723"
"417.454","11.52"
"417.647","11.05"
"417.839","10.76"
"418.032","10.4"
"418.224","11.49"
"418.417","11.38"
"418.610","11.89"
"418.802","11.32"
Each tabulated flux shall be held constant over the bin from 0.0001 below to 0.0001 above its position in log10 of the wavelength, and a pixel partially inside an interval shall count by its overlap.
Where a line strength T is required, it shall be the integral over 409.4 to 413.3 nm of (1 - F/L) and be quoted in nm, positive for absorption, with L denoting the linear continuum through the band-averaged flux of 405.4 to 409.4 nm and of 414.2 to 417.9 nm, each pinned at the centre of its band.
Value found 0.16 nm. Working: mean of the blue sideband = 11.6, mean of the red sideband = 11.5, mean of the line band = 11.1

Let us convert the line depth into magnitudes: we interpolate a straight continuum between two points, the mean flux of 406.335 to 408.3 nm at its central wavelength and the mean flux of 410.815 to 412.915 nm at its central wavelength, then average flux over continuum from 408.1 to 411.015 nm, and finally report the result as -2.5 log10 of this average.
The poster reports 0.06 mag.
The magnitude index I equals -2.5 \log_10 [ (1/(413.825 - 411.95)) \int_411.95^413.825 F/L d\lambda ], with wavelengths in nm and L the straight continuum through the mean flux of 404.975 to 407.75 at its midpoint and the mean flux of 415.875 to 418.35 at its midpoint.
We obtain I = 0.017 mag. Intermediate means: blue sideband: 11.7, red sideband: 11.2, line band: 11.2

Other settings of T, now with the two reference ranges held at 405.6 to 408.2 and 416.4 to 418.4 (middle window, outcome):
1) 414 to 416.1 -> -0.04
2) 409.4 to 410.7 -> 0.16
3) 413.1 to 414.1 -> 0.02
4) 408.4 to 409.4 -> -0.03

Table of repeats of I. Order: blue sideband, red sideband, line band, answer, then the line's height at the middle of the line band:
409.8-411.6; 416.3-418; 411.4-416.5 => -0.07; 10.9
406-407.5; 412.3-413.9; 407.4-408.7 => -0.03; 11.3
